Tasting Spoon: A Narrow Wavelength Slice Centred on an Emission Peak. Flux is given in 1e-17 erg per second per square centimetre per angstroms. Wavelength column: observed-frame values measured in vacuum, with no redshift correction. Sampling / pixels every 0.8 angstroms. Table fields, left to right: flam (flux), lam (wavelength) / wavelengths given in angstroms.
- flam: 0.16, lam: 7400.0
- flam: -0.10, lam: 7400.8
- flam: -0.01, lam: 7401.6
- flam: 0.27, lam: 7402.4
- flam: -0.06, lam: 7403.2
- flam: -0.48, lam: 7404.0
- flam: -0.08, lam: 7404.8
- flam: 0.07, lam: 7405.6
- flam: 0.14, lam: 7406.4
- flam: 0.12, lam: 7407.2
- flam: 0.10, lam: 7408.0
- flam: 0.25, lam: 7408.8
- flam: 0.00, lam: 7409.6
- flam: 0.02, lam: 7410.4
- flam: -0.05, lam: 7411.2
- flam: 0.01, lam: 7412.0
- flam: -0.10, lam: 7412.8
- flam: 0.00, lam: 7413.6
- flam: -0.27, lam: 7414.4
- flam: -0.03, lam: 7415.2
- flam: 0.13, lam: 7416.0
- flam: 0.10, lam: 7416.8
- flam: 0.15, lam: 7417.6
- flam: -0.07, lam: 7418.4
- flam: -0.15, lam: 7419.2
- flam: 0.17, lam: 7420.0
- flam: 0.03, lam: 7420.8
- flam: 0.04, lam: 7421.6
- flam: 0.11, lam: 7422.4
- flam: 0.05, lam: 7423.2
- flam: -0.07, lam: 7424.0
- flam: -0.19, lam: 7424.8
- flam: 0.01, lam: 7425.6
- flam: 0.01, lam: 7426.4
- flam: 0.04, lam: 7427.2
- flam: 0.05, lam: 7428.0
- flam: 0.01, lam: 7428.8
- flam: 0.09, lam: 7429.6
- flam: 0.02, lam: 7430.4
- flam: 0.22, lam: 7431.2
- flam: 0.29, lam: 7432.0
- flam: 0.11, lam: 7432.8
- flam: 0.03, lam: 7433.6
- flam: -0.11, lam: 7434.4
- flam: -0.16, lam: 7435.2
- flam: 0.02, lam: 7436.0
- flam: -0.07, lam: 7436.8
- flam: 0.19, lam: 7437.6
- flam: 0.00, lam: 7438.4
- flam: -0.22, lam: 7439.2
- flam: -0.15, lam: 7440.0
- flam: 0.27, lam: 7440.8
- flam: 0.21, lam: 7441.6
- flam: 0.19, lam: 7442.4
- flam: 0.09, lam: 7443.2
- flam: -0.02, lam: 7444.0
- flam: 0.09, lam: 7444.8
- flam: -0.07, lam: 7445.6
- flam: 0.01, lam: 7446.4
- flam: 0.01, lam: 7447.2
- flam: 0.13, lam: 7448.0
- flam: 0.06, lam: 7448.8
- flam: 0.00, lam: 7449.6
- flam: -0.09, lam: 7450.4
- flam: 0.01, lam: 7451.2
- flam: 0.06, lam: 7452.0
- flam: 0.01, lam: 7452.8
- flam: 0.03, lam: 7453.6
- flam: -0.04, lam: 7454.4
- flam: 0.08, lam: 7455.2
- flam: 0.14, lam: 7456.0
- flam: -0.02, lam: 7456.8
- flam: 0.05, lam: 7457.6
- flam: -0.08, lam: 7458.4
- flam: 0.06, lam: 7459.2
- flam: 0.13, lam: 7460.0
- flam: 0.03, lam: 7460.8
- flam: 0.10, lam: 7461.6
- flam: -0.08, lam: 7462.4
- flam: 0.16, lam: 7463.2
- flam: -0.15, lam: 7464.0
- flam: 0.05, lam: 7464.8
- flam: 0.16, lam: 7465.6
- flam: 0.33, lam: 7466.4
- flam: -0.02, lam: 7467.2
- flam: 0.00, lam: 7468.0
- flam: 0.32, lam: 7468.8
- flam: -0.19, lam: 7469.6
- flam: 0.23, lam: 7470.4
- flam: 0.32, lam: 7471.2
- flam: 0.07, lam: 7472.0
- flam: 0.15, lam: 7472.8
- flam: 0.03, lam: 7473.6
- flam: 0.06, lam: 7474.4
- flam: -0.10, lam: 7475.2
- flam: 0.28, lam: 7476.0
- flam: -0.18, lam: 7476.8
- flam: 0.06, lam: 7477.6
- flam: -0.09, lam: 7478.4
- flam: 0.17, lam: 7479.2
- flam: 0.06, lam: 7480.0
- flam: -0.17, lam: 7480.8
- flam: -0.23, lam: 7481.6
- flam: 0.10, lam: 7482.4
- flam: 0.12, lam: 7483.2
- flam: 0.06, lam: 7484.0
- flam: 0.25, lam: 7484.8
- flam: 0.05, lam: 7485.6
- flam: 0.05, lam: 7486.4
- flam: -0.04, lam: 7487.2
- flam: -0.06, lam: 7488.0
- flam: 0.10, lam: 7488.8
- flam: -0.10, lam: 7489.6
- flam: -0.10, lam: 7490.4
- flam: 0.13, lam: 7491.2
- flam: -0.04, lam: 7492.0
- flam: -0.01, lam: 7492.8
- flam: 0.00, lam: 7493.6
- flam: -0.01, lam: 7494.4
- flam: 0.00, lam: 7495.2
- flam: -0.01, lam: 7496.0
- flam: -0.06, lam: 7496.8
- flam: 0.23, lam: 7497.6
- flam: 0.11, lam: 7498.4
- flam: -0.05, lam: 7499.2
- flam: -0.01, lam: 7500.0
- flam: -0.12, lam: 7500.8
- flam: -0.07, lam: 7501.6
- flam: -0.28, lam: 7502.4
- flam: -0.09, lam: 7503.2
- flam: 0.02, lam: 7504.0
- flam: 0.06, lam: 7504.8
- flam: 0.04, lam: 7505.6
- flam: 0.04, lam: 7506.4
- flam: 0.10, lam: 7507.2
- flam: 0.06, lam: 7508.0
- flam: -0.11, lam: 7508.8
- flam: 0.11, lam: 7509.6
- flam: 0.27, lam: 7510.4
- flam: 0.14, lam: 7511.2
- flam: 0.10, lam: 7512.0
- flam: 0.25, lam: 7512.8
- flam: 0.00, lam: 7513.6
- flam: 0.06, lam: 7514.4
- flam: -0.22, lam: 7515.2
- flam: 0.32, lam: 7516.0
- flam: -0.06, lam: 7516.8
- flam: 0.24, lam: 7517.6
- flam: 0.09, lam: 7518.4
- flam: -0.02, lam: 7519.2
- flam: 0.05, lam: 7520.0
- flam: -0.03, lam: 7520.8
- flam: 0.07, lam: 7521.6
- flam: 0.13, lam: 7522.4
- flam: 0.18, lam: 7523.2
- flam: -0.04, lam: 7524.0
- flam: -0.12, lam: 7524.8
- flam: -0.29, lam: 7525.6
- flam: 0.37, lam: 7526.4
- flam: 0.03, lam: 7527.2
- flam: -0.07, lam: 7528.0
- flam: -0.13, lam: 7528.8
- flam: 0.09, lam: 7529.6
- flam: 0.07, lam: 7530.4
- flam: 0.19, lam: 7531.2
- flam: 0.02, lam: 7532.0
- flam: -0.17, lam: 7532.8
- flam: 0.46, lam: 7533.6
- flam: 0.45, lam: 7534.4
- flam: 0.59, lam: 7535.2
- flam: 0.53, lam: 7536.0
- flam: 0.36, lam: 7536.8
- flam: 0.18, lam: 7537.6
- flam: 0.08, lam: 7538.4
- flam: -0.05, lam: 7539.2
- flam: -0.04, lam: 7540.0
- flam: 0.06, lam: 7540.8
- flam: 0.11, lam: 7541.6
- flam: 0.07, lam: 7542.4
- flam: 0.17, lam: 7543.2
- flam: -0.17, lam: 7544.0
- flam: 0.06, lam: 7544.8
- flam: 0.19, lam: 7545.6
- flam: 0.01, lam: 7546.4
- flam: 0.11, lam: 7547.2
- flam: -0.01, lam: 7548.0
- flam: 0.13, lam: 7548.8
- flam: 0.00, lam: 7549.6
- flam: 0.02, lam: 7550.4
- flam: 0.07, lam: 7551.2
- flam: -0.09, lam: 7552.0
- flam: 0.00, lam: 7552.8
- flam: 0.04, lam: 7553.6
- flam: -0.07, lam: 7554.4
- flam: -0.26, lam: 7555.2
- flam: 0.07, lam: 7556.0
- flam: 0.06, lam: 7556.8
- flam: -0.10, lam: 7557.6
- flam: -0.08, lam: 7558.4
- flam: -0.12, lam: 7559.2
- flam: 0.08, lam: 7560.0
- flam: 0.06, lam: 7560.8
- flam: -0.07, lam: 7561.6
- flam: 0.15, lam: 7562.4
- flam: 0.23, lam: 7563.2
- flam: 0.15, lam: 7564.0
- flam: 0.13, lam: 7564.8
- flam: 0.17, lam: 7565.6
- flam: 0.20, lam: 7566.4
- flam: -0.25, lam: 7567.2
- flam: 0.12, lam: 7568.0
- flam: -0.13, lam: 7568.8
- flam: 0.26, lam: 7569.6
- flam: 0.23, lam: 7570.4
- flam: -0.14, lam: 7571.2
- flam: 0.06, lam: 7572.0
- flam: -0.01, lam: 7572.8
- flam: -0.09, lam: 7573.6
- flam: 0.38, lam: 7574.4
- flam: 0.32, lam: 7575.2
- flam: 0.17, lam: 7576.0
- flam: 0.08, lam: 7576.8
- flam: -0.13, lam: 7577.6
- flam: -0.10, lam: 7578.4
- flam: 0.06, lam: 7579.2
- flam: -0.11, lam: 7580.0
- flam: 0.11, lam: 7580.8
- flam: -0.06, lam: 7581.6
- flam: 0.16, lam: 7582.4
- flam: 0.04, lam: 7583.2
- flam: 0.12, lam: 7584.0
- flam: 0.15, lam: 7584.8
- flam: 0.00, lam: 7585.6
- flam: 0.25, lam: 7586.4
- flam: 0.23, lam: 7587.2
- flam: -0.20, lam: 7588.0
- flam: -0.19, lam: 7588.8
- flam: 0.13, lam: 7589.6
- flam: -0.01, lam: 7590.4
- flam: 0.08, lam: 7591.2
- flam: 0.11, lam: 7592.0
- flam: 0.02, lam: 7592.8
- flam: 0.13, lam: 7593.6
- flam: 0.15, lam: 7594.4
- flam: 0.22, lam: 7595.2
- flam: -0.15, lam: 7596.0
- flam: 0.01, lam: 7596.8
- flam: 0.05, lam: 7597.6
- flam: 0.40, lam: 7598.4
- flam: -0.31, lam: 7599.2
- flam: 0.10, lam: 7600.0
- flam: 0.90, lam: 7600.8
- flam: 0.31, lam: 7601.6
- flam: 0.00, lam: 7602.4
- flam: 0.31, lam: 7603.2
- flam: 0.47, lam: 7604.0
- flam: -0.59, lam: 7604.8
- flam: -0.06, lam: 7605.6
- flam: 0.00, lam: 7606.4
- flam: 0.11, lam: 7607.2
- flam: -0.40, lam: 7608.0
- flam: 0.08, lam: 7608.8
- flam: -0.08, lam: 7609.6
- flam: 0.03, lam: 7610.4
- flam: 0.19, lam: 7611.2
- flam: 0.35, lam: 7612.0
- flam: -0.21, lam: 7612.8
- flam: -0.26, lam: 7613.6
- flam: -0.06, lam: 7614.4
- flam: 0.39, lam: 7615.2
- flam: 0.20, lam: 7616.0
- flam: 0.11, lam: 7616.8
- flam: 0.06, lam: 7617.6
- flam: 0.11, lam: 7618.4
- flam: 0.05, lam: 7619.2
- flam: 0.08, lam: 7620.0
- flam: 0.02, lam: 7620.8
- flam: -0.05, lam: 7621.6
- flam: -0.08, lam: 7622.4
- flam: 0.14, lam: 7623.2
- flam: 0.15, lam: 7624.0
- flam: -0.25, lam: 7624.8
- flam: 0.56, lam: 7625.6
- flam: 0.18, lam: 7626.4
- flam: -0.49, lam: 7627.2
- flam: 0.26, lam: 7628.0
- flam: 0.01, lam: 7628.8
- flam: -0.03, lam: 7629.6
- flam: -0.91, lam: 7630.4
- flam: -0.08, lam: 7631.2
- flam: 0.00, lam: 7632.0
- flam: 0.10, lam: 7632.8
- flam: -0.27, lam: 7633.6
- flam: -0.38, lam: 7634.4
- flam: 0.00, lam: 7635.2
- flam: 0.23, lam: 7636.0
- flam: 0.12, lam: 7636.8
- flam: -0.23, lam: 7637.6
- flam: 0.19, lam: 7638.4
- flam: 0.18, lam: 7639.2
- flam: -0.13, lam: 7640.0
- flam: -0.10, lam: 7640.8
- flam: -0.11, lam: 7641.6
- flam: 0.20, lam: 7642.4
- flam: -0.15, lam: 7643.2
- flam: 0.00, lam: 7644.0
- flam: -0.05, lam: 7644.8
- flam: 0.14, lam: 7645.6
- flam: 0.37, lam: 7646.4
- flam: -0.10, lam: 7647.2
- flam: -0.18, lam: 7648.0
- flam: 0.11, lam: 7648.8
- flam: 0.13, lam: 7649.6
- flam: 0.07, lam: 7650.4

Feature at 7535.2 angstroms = H-gamma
